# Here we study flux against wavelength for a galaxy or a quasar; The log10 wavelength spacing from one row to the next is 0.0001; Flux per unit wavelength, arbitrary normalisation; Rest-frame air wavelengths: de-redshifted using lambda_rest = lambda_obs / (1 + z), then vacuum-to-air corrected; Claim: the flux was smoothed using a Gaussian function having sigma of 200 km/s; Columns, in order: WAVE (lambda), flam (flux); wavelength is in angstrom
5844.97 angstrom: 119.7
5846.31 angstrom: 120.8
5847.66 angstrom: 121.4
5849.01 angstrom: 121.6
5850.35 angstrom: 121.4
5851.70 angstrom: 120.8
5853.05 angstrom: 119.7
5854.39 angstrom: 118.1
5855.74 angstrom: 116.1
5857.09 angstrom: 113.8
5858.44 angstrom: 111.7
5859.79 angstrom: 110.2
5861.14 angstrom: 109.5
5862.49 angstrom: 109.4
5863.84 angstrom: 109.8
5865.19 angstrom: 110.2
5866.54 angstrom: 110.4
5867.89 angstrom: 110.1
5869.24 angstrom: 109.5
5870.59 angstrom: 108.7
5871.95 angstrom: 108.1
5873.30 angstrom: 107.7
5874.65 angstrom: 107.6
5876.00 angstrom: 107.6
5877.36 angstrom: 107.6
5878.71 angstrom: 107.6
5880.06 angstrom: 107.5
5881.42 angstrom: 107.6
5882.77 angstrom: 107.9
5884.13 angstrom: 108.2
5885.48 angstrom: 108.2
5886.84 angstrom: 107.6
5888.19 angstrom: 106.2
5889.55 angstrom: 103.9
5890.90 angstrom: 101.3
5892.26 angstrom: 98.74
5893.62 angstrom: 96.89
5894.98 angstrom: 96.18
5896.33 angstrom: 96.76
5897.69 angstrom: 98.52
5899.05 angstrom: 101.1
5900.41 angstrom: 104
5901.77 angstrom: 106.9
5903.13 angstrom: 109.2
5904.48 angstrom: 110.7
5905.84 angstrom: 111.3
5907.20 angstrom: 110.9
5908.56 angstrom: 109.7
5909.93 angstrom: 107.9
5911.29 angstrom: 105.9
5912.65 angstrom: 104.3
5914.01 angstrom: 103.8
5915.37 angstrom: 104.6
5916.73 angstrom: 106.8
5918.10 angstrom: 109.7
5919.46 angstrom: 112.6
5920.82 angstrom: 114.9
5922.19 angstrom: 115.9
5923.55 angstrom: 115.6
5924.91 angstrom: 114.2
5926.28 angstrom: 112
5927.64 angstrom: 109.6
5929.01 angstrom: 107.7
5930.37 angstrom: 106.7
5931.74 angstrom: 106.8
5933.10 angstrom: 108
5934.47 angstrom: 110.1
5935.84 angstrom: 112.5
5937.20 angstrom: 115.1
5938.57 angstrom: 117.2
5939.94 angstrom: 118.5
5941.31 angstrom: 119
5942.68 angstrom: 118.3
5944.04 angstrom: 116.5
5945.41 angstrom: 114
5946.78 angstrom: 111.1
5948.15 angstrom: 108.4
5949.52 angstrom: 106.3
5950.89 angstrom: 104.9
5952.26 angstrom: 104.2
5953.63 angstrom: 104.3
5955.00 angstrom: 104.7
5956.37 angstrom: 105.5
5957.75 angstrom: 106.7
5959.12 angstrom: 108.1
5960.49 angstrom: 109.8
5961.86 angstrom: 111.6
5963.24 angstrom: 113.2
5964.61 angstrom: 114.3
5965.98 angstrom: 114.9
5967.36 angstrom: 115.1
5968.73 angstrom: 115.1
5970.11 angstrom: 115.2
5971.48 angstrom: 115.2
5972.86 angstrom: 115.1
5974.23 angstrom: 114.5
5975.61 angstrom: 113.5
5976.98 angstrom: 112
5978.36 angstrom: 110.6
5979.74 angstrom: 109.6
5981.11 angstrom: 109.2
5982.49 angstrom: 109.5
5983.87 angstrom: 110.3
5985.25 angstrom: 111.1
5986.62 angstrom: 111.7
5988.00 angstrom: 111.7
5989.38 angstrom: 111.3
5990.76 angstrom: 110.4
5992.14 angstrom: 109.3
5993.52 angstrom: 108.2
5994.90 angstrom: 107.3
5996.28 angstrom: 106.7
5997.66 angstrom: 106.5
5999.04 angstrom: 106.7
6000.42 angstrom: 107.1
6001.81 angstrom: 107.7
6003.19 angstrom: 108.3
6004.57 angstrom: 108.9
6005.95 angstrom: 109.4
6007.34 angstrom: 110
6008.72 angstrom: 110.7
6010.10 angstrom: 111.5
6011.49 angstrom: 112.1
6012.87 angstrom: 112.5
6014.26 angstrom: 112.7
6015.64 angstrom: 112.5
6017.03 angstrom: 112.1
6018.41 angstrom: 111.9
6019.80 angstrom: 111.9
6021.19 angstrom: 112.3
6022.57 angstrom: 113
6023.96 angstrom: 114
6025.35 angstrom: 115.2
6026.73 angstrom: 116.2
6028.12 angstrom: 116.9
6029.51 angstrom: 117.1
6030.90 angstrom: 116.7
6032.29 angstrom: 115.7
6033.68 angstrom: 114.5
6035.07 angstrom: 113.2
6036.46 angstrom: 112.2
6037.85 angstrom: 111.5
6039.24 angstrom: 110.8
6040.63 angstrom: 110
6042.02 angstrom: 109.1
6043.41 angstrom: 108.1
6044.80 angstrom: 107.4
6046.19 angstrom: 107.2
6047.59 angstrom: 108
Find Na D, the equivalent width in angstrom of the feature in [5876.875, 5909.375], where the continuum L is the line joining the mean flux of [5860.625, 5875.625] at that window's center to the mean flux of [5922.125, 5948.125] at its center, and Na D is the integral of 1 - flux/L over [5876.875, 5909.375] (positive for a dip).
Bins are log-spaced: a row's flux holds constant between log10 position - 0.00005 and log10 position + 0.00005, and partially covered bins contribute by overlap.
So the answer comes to 1.6 angstrom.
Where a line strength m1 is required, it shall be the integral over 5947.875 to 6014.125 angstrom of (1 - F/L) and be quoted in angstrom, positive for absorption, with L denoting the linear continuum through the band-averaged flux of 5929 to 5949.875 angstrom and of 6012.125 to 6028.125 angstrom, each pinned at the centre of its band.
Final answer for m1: 1.7 angstrom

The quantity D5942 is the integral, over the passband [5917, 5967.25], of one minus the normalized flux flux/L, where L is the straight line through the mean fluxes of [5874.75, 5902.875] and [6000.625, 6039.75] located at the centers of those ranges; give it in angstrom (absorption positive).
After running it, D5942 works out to -1.7 angstrom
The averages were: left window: 104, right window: 112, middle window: 111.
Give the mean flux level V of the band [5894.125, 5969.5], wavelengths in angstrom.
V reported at 109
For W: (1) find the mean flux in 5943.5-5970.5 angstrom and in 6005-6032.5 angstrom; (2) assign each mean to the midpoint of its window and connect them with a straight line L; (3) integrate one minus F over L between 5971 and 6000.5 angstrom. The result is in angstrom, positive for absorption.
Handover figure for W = 0.29 angstrom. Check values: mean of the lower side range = 110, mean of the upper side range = 113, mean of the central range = 110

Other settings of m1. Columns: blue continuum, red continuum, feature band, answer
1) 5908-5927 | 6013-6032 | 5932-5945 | -0.5 angstrom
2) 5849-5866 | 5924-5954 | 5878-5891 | 0.8 angstrom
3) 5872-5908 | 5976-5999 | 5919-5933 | -0.6 angstrom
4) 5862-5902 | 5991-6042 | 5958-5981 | -0.7 angstrom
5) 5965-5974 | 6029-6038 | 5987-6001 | 0.8 angstrom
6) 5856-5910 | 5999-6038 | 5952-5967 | 0.1 angstrom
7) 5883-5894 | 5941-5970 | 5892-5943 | -0.8 angstrom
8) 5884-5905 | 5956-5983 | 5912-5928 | -0.6 angstrom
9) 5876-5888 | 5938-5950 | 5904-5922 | 0.4 angstrom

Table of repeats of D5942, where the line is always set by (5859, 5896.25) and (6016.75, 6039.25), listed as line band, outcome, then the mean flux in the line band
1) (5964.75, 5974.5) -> -0.34 angstrom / 115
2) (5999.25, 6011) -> 0.38 angstrom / 109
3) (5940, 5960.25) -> 0.08 angstrom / 110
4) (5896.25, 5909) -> 0.19 angstrom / 106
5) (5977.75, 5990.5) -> 0.15 angstrom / 111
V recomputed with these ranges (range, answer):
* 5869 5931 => 107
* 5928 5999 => 111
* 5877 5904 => 104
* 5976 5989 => 111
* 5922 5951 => 112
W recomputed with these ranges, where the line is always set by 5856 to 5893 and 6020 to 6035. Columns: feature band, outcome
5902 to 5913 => 0.1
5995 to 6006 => 0.6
